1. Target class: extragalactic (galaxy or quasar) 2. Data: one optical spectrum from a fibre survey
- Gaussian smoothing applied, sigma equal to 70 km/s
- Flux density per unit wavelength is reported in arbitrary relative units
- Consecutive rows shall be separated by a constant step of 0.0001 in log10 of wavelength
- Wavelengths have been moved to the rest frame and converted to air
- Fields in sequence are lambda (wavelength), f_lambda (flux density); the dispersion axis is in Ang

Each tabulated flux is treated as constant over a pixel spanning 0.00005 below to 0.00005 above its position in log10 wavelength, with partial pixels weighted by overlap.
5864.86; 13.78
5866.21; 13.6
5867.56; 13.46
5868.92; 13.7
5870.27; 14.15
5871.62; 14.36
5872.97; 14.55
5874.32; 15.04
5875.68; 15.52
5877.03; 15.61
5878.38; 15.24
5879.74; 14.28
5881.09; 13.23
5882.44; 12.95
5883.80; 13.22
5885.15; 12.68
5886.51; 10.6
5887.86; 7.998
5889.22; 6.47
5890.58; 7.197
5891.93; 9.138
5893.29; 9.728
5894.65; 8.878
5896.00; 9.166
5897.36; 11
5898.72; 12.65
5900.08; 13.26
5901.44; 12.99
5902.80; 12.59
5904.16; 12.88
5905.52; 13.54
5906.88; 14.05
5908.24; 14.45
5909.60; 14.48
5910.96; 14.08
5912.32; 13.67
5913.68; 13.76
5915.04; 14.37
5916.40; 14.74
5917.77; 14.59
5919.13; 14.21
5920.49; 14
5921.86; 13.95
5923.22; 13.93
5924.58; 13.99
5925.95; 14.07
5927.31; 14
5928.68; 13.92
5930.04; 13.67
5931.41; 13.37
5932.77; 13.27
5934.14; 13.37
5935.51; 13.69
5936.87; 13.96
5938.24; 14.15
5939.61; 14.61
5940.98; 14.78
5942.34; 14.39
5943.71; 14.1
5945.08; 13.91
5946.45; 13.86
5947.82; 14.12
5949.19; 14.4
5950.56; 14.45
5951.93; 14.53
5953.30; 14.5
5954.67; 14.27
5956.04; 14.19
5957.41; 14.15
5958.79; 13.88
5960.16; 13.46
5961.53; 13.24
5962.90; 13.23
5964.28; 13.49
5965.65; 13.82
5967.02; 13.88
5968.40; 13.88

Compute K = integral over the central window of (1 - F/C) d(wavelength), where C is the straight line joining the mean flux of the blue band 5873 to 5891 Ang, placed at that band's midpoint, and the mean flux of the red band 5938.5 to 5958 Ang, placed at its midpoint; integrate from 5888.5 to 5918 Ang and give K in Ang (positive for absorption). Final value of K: 2.2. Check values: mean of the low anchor 12.5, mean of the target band 12.1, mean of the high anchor 14.3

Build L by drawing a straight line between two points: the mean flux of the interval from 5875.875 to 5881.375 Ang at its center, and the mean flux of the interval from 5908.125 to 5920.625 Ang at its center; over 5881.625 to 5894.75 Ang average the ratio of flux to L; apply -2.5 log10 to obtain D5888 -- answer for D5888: 0.42 mag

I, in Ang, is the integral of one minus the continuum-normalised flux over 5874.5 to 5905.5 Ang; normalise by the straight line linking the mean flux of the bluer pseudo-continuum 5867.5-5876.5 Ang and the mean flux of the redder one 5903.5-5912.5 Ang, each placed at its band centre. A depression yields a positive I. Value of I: 5.3 Ang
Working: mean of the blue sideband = 14.5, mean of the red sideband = 13.9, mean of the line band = 11.8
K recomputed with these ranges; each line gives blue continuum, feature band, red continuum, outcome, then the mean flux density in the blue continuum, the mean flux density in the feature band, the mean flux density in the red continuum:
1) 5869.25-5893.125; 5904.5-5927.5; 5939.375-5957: -1.17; 12.4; 14.1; 14.3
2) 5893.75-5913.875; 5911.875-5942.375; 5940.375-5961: -1.30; 12.7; 14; 14.2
